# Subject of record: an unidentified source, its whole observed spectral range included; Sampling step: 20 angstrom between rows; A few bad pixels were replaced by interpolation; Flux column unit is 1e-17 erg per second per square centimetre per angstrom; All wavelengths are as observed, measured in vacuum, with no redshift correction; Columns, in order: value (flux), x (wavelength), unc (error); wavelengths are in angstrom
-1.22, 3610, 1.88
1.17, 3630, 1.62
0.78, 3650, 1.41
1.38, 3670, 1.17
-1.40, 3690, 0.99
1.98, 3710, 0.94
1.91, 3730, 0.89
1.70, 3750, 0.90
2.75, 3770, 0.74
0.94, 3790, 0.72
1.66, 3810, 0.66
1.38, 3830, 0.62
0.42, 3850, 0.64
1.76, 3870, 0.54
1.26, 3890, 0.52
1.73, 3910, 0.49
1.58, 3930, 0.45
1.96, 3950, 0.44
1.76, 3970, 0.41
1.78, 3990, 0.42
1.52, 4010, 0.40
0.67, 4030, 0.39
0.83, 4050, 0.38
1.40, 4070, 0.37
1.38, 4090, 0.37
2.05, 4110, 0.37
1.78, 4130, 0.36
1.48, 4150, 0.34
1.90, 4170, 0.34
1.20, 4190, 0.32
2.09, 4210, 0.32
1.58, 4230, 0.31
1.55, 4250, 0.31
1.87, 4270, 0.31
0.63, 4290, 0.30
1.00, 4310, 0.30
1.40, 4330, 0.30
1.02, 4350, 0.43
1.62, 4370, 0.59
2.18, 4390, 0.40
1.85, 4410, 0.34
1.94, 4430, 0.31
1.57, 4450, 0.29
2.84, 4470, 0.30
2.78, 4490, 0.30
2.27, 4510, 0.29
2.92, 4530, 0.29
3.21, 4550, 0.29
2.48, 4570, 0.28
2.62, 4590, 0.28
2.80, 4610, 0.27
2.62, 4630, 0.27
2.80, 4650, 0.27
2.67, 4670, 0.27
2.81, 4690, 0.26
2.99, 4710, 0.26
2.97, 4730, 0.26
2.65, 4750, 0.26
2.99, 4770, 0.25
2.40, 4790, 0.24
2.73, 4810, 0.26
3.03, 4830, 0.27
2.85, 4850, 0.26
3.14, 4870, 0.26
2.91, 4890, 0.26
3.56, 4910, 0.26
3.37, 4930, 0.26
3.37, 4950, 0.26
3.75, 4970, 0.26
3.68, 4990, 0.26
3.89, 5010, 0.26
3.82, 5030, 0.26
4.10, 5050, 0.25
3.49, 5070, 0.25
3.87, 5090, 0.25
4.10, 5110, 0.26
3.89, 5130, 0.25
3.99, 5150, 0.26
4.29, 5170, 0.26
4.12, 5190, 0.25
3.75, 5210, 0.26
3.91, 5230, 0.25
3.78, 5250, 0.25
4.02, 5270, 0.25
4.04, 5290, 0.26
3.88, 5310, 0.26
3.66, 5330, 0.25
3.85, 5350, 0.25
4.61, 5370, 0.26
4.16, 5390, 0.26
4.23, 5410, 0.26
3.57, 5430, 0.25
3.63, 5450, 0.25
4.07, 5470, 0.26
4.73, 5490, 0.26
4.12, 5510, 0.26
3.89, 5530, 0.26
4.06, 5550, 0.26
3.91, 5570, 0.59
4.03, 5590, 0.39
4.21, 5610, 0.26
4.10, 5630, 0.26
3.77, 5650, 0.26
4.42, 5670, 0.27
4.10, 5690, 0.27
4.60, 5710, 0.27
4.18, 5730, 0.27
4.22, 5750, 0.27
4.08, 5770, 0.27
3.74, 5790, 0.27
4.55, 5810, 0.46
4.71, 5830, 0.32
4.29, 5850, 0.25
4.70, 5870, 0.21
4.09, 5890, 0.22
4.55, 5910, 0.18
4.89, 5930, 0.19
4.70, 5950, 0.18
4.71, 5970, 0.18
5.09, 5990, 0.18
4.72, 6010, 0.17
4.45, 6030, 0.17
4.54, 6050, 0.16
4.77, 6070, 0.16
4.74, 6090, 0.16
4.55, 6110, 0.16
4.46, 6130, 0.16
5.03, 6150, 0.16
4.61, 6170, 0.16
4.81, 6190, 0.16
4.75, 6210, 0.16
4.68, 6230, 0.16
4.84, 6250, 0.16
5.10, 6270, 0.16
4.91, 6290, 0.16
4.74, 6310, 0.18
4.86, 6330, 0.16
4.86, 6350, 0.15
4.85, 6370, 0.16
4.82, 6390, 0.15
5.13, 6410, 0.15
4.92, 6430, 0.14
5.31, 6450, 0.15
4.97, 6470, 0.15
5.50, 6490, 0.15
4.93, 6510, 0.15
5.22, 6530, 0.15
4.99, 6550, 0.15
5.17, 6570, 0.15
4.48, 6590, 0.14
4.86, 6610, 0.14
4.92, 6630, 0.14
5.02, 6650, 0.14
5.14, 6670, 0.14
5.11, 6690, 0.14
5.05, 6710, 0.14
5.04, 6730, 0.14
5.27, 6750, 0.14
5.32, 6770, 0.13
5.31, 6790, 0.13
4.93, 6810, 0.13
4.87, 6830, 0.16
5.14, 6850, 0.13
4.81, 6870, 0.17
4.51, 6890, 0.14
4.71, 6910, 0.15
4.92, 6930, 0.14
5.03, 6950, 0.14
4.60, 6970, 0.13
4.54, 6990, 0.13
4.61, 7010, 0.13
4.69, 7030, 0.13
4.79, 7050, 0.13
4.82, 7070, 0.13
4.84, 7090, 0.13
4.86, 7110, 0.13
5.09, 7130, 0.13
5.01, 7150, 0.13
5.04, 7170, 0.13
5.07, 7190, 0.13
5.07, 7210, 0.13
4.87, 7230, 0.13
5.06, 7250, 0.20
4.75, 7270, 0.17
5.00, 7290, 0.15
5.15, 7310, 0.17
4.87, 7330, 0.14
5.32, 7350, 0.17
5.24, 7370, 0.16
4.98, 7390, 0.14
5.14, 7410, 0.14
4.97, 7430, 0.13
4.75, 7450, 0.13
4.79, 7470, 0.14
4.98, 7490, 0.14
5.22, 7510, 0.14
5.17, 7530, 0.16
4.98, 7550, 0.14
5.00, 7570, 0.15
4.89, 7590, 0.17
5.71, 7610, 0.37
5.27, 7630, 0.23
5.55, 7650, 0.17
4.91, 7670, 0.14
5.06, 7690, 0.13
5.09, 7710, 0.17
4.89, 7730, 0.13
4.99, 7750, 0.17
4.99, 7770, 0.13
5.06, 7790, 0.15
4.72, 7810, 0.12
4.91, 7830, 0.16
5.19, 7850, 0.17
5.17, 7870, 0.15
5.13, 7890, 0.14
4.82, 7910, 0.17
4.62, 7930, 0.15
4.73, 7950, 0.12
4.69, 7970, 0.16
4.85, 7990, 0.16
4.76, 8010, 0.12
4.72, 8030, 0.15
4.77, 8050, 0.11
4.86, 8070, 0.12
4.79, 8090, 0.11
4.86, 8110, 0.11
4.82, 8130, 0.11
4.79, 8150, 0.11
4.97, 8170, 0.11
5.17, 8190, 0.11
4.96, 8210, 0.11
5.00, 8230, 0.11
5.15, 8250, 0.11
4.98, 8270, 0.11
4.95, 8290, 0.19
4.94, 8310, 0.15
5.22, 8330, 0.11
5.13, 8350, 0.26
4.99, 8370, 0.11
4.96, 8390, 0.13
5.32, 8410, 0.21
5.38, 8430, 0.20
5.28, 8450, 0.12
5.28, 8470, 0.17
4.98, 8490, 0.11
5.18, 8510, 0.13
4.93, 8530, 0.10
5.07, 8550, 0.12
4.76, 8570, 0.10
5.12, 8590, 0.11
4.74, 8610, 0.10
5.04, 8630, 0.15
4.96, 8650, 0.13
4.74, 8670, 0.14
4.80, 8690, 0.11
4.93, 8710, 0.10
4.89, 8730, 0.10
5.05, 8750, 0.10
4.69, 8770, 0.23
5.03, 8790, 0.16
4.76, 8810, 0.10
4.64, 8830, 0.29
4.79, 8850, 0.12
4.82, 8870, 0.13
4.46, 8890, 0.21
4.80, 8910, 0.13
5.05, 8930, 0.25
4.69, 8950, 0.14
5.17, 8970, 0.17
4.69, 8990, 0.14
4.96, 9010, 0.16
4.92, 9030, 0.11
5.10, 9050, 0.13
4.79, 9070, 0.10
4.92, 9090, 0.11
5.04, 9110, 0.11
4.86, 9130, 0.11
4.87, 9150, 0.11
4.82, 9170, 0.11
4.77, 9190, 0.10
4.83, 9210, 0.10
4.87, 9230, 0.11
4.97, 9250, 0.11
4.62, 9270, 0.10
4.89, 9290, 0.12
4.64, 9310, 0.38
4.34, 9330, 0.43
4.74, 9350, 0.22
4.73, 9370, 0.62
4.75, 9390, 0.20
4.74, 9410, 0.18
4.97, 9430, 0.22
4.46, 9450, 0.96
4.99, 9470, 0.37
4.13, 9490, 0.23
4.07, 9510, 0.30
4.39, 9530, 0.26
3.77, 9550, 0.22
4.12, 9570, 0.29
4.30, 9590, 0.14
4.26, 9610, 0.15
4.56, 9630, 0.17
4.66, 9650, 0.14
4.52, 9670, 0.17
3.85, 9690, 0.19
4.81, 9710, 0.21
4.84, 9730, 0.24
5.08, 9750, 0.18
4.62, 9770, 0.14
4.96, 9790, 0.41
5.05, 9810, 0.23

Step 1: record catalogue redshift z 0.119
